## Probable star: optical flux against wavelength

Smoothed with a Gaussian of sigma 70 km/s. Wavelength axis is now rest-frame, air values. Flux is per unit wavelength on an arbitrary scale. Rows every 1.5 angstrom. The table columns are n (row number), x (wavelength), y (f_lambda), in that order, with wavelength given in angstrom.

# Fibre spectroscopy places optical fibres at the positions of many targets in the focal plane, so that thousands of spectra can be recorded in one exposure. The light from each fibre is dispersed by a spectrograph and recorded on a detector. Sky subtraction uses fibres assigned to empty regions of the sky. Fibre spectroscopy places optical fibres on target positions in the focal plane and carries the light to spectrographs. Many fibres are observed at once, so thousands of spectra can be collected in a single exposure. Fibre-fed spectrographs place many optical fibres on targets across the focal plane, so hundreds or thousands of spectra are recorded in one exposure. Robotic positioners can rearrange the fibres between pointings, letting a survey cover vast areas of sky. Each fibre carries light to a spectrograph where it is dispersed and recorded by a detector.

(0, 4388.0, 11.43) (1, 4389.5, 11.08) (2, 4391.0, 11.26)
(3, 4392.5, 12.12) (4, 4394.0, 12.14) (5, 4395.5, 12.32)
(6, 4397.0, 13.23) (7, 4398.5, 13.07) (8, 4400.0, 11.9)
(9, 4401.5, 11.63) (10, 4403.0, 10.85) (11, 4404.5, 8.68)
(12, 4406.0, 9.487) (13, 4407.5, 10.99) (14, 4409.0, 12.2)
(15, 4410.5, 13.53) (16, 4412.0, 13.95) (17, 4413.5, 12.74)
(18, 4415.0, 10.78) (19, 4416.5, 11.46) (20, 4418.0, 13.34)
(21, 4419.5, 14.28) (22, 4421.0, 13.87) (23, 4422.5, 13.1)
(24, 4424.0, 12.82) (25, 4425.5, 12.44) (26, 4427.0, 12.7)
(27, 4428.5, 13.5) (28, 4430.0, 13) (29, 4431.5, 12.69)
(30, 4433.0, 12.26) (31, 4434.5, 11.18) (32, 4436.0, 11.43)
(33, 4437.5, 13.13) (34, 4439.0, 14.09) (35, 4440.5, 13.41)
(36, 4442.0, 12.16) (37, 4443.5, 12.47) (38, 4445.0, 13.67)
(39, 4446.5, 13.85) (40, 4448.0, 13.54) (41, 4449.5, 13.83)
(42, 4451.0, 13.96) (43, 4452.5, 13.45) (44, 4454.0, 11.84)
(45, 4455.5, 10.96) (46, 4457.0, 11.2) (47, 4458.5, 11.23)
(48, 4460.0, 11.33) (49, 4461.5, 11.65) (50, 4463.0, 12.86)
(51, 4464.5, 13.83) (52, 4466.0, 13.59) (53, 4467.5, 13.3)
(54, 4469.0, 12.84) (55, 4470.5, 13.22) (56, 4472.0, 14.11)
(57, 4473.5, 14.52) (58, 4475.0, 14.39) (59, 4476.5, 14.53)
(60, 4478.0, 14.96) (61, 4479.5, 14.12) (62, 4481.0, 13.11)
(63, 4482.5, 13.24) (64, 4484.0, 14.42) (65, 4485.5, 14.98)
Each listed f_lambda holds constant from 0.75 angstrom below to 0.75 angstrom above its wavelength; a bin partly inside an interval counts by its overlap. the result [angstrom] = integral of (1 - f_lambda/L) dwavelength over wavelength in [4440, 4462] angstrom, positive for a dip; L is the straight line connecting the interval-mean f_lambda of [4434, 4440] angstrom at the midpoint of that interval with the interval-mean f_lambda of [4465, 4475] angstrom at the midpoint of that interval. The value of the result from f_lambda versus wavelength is 0.7 angstrom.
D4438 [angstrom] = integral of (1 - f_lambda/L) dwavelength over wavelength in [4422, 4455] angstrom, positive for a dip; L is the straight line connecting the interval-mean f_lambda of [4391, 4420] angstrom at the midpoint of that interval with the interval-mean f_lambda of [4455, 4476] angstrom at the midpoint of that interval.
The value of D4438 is -1.2 angstrom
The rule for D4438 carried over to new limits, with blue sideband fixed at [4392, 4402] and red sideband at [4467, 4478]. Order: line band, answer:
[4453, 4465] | 1.58 angstrom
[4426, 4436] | 0.46 angstrom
